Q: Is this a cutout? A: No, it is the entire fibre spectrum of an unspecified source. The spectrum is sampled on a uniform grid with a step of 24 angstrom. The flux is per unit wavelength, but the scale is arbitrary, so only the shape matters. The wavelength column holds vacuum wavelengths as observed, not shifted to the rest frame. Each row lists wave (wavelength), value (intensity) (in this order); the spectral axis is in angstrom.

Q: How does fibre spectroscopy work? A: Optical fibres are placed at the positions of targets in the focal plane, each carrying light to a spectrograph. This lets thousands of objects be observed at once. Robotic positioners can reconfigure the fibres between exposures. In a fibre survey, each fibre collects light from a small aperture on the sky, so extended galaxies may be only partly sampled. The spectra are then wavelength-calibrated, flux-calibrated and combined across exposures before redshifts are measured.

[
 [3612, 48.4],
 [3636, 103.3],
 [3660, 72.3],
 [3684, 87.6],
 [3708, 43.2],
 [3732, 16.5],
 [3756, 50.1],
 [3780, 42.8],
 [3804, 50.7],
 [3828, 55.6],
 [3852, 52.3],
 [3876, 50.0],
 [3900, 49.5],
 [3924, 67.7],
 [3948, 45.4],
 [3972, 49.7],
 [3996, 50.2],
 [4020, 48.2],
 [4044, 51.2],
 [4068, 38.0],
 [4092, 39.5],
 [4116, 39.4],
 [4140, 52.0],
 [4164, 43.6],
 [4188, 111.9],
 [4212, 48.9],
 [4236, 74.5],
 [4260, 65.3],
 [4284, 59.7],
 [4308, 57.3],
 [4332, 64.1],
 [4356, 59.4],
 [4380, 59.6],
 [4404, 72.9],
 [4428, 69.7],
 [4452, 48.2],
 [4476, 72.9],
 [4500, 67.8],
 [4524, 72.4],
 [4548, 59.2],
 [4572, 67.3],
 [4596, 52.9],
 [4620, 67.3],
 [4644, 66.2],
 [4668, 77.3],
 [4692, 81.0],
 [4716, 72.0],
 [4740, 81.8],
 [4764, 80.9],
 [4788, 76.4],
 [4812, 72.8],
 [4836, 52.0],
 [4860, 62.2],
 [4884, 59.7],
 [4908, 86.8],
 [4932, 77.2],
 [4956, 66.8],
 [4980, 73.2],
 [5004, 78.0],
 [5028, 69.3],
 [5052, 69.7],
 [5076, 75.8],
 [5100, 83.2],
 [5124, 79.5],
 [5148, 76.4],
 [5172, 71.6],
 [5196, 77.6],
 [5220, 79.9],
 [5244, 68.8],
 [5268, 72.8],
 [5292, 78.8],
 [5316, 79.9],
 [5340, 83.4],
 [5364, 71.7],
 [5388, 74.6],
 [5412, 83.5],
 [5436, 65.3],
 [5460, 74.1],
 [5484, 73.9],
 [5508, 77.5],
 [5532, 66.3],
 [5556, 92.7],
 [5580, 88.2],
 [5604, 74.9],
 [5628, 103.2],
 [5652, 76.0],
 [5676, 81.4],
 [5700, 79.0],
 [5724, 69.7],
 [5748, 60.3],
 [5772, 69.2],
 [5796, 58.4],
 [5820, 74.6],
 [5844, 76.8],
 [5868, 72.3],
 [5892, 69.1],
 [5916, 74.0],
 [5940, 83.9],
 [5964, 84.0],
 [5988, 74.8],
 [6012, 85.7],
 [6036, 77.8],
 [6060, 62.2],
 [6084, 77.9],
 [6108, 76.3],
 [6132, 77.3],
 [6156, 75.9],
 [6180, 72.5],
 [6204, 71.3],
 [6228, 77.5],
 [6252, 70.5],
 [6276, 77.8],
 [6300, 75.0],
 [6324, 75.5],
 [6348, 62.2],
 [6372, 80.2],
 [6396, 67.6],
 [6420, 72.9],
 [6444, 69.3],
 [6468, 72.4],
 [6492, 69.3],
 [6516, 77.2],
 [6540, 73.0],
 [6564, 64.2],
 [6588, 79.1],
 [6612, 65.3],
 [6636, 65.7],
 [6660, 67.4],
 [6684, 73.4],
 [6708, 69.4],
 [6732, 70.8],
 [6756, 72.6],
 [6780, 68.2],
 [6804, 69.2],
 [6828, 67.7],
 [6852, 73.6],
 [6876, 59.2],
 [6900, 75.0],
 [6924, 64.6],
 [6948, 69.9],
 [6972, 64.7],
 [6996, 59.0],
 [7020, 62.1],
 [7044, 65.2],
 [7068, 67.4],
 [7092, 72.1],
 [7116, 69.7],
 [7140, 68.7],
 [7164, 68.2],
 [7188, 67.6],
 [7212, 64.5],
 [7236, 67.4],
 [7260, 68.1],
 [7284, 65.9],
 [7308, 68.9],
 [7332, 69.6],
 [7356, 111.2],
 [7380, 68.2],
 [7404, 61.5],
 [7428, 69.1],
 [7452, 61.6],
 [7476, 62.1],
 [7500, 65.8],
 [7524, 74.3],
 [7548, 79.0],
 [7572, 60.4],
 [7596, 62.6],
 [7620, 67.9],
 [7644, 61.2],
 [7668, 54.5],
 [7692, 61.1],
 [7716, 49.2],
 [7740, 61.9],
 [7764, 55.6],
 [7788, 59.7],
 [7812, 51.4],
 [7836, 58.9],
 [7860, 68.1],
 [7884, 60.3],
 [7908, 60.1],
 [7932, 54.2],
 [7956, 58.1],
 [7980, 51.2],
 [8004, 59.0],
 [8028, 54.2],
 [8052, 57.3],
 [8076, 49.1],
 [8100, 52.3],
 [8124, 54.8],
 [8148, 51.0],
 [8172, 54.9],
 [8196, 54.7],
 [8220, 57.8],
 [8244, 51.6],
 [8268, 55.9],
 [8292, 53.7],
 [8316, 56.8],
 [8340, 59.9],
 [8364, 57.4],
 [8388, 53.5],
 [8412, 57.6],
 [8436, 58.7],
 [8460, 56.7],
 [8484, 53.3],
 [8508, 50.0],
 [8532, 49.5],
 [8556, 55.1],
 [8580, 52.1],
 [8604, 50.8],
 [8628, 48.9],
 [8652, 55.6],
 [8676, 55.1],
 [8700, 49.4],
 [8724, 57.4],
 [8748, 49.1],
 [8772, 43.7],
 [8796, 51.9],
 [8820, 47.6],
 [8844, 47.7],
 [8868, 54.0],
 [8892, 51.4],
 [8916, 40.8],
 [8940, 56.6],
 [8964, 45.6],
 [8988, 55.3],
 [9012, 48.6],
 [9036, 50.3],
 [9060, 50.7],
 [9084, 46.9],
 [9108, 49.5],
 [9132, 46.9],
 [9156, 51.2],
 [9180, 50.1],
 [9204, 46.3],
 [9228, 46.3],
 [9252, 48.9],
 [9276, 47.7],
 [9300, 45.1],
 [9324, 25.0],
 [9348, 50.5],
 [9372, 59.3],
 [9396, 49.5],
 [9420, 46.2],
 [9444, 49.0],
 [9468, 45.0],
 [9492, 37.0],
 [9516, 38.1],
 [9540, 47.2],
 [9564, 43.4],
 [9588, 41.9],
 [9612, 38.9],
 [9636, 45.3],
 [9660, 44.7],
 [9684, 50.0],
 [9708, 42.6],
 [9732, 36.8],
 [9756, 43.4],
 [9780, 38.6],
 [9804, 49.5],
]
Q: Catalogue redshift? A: 0.12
